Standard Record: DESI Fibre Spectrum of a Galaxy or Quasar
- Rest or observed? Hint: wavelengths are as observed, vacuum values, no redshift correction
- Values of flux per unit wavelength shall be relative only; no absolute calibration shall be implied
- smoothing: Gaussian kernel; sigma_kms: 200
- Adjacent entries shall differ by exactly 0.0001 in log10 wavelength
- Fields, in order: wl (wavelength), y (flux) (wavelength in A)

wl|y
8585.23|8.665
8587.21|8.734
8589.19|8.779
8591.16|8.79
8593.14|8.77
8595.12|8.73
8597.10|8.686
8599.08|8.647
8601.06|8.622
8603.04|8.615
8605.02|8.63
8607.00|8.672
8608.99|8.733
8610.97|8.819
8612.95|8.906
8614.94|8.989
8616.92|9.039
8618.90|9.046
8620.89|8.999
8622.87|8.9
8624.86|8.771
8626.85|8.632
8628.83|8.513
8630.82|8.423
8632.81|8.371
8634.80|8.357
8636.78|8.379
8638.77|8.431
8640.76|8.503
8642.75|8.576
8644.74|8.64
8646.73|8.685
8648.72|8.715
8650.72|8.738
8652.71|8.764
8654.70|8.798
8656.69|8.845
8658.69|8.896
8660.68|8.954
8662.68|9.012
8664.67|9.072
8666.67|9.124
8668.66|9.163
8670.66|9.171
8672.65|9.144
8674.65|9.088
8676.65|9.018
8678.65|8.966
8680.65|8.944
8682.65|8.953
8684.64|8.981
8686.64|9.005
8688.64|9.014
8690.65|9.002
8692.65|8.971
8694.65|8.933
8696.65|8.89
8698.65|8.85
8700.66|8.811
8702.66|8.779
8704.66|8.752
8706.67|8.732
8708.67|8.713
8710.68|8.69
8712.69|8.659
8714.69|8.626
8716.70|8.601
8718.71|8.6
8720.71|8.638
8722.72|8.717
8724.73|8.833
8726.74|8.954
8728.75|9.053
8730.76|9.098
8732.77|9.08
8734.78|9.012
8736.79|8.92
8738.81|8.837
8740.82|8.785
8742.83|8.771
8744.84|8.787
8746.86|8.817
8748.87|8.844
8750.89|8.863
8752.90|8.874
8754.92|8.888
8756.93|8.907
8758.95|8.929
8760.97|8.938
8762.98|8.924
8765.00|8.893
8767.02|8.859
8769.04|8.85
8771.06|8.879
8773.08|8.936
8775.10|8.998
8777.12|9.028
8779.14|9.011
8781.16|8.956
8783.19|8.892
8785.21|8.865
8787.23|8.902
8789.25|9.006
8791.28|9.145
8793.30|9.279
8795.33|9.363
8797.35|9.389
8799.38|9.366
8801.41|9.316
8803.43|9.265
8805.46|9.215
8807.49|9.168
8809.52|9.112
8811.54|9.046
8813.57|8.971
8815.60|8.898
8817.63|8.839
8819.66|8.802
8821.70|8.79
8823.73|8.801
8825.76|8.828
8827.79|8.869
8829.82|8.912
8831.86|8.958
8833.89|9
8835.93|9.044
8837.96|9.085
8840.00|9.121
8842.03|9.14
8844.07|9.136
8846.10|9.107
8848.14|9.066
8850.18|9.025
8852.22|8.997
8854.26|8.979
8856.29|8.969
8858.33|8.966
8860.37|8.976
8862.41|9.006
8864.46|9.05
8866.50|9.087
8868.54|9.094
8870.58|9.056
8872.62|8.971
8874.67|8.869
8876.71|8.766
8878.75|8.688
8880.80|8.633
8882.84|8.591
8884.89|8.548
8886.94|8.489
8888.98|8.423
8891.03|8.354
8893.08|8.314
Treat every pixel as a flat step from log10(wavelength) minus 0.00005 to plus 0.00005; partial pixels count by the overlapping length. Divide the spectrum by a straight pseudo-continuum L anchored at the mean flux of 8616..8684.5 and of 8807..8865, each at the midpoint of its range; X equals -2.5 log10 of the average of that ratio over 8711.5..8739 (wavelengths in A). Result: 0.01 mag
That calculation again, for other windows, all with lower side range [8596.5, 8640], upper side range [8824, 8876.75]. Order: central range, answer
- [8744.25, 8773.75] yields 0.00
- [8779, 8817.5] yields -0.02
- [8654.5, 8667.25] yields -0.03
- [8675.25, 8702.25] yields -0.02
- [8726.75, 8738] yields -0.02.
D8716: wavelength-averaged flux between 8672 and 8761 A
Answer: 8.87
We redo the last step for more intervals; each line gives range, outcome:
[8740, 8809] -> 9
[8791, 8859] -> 9.06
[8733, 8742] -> 8.9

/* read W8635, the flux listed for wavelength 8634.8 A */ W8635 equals 8.357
